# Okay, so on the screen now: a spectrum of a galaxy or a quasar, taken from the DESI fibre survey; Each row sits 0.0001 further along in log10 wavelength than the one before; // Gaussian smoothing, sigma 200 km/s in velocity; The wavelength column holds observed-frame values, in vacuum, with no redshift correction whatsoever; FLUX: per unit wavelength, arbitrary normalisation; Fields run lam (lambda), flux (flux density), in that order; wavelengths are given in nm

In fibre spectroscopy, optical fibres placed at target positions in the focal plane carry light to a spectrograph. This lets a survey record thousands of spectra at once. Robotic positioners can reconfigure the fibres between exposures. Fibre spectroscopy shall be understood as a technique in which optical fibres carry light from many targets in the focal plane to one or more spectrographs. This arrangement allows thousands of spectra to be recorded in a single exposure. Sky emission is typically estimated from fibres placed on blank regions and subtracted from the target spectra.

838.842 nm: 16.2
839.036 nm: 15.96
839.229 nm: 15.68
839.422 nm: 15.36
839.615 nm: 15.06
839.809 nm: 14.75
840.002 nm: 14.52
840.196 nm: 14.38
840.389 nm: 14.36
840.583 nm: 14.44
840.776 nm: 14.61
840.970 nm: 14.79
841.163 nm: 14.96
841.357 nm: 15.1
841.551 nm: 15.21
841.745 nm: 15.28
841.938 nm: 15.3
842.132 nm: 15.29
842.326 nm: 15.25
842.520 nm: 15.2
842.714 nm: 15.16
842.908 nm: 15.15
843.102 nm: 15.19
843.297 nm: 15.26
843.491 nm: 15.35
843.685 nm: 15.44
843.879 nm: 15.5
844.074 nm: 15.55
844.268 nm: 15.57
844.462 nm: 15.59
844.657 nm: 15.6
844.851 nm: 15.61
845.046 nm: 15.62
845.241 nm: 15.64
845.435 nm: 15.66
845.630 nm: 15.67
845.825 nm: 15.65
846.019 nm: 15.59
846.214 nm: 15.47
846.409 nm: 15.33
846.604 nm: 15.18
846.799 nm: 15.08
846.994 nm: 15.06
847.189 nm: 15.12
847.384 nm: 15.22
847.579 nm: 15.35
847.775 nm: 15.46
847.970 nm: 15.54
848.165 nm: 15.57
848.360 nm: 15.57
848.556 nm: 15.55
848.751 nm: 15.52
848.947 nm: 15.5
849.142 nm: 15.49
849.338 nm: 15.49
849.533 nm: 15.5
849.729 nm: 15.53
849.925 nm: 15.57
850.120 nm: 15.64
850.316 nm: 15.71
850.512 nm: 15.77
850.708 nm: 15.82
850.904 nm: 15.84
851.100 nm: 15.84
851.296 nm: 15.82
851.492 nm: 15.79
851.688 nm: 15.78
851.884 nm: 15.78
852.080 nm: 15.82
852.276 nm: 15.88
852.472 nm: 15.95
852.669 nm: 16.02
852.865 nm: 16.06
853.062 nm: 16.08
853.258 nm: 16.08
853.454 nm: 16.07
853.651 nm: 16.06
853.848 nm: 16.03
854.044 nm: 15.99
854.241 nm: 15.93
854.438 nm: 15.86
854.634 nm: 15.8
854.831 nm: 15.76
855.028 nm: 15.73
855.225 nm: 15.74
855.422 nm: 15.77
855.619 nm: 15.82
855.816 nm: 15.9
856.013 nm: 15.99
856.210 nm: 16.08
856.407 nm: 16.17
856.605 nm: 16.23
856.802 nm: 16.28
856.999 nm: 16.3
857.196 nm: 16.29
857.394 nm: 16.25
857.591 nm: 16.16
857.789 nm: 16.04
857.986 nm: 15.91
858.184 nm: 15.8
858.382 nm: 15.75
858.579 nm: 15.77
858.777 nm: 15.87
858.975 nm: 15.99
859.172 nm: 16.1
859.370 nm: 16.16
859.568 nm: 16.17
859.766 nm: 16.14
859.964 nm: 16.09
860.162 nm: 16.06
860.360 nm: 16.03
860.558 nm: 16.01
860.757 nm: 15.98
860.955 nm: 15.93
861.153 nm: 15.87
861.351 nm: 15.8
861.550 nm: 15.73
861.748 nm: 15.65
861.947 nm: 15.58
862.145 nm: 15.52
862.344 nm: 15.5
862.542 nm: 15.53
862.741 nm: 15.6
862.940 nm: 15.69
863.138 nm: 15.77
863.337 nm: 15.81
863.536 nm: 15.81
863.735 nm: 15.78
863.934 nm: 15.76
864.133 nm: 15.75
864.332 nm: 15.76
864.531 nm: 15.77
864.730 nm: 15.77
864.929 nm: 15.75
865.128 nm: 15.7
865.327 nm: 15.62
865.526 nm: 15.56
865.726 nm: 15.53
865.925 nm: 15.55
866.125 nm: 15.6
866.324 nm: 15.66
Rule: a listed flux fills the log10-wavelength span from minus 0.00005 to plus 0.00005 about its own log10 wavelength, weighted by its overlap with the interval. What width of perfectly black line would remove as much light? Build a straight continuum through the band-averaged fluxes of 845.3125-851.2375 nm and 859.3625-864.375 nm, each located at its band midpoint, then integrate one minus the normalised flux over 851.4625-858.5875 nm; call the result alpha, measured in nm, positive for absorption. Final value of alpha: -0.139 nm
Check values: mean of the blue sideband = 15.5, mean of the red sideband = 15.8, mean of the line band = 16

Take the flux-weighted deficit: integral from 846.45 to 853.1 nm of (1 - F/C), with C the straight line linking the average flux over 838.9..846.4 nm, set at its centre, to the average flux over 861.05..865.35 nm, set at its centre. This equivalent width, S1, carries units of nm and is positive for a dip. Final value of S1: -0.08 nm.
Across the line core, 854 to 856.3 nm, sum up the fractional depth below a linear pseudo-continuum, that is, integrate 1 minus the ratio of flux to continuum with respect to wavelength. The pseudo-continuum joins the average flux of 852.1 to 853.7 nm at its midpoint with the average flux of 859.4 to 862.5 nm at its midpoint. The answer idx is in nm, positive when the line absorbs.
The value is 0.02 nm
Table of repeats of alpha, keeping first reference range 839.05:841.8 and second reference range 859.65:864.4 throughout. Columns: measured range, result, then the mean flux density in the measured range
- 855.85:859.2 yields -0.09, 16.1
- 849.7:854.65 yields -0.15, 15.9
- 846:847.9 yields -0.01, 15.3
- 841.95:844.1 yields -0.04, 15.3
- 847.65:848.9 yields -0.02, 15.5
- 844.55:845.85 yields -0.04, 15.6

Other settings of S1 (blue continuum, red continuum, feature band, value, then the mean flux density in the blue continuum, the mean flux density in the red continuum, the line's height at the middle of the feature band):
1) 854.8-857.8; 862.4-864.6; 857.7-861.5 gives -0.018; 16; 15.7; 15.9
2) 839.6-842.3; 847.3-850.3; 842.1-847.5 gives -0.077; 14.9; 15.5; 15.2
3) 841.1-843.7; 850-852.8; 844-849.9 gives 0.018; 15.2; 15.8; 15.5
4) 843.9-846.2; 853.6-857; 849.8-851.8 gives 0.006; 15.6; 16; 15.8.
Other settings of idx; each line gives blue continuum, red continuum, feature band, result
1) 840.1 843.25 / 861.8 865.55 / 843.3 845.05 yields -0.053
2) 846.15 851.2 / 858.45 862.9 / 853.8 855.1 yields -0.017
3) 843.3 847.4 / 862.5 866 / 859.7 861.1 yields -0.034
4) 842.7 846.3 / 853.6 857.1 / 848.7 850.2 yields 0.017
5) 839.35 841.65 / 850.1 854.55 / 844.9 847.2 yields -0.019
